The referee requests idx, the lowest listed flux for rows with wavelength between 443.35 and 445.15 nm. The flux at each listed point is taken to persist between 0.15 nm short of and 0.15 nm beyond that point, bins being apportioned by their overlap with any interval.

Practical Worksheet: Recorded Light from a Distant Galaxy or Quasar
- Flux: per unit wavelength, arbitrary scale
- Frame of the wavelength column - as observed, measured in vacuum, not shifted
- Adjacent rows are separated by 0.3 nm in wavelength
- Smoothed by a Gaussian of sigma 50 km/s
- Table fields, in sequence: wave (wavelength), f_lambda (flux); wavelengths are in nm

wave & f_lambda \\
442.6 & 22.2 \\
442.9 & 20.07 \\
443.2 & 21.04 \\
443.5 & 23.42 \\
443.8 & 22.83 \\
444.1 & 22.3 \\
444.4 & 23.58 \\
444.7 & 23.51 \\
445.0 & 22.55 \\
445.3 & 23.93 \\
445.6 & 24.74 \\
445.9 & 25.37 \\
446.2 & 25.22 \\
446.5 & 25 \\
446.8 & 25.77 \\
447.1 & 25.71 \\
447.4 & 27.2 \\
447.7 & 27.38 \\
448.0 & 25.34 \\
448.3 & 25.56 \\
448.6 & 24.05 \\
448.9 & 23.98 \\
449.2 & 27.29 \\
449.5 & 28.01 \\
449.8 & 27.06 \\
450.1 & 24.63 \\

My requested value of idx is 22.3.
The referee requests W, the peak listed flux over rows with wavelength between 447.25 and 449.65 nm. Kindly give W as 28.01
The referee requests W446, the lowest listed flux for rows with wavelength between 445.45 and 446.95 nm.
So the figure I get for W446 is 24.74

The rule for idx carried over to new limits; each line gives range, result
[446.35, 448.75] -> 24.05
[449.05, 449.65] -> 27.29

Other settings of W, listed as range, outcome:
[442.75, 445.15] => 23.58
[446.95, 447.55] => 27.2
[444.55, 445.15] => 23.51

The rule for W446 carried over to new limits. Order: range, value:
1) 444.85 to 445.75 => 22.55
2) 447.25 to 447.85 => 27.2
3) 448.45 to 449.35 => 23.98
